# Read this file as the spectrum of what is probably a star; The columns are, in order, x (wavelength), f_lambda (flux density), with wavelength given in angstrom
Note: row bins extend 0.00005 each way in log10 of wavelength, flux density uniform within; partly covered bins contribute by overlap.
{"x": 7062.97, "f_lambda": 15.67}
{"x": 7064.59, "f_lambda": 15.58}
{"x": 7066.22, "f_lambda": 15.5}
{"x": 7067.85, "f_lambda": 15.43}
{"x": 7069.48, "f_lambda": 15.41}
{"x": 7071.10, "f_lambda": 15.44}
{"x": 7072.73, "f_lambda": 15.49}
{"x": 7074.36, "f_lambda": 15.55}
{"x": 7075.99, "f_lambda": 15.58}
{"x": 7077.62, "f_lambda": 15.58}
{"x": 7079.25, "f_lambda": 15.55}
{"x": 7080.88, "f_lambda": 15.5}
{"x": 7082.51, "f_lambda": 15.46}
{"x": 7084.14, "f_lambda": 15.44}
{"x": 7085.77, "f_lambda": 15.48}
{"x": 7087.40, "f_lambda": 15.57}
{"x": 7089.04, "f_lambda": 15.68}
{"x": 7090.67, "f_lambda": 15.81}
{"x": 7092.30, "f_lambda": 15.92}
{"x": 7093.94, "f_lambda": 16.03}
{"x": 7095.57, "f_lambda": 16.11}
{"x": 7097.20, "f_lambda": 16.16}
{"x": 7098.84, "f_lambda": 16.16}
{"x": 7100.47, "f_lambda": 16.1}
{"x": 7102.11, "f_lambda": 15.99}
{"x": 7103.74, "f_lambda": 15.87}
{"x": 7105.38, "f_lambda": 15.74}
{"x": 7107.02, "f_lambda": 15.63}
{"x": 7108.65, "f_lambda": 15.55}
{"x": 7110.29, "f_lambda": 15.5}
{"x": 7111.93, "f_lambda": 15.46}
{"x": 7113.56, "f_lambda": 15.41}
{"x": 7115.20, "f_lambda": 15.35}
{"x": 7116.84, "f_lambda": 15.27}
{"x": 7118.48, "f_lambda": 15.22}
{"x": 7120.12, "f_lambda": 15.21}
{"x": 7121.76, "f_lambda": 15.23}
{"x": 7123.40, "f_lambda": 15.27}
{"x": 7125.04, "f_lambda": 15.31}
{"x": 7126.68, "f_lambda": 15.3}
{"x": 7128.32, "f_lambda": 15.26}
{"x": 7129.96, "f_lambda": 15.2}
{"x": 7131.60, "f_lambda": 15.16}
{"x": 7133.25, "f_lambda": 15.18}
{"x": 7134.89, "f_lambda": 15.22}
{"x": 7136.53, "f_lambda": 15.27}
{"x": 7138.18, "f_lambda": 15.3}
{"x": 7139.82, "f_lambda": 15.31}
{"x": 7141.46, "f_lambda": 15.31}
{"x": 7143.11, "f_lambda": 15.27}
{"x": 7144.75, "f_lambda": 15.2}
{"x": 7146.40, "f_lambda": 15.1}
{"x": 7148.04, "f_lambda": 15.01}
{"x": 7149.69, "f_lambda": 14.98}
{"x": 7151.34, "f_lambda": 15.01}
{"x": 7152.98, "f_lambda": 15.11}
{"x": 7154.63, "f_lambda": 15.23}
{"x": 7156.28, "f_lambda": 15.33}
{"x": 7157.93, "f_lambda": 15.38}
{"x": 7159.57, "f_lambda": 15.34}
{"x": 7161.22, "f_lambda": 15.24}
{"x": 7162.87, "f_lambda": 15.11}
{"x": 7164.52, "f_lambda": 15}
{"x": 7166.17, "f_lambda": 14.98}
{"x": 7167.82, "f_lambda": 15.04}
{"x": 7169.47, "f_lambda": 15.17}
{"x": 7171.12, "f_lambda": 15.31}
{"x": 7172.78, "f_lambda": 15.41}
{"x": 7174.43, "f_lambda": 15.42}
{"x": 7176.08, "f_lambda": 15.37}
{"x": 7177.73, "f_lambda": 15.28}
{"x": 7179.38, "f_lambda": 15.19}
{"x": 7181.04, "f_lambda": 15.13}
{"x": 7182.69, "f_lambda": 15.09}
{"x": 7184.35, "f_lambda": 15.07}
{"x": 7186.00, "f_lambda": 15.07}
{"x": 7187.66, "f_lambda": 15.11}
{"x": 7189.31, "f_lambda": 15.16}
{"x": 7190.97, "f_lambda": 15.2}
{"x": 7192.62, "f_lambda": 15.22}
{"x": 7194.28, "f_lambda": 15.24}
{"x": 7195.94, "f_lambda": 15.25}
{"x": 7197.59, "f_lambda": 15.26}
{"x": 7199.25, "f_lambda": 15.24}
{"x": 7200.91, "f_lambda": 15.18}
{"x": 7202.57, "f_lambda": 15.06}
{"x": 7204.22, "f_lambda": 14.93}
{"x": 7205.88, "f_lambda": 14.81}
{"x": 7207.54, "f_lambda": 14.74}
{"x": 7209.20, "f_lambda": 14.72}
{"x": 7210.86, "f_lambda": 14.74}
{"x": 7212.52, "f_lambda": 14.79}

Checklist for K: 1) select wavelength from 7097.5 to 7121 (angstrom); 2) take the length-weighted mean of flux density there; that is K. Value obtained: 15.6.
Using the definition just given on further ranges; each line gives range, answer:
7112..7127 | 15.3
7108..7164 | 15.3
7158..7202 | 15.2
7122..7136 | 15.2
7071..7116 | 15.7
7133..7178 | 15.2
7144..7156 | 15.1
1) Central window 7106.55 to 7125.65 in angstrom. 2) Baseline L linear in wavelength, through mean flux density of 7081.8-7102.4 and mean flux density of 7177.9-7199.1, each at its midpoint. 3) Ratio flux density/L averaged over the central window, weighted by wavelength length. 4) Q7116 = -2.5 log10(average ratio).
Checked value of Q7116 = 0.021 mag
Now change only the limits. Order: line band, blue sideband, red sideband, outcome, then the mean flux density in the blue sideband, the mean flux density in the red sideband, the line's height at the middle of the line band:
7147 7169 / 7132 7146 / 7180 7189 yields 0.00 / 15.2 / 15.1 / 15.2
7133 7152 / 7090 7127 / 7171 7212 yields 0.02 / 15.6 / 15.1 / 15.4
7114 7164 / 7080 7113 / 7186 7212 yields 0.02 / 15.8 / 15.1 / 15.5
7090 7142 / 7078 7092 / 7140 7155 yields -0.01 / 15.6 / 15.1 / 15.4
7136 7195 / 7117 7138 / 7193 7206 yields 0.00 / 15.2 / 15.1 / 15.2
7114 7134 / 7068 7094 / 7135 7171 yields 0.01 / 15.6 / 15.2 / 15.3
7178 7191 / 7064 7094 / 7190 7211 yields 0.00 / 15.6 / 15.1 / 15.1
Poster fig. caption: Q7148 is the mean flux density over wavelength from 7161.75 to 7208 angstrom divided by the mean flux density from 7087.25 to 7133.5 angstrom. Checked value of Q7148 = 1.0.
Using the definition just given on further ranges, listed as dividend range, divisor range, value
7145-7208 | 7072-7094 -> 0.97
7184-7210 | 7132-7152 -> 0.99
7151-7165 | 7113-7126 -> 1.00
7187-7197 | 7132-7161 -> 1.00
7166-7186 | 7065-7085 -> 0.98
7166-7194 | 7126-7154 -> 1.00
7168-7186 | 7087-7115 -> 0.96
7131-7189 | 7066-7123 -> 0.97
